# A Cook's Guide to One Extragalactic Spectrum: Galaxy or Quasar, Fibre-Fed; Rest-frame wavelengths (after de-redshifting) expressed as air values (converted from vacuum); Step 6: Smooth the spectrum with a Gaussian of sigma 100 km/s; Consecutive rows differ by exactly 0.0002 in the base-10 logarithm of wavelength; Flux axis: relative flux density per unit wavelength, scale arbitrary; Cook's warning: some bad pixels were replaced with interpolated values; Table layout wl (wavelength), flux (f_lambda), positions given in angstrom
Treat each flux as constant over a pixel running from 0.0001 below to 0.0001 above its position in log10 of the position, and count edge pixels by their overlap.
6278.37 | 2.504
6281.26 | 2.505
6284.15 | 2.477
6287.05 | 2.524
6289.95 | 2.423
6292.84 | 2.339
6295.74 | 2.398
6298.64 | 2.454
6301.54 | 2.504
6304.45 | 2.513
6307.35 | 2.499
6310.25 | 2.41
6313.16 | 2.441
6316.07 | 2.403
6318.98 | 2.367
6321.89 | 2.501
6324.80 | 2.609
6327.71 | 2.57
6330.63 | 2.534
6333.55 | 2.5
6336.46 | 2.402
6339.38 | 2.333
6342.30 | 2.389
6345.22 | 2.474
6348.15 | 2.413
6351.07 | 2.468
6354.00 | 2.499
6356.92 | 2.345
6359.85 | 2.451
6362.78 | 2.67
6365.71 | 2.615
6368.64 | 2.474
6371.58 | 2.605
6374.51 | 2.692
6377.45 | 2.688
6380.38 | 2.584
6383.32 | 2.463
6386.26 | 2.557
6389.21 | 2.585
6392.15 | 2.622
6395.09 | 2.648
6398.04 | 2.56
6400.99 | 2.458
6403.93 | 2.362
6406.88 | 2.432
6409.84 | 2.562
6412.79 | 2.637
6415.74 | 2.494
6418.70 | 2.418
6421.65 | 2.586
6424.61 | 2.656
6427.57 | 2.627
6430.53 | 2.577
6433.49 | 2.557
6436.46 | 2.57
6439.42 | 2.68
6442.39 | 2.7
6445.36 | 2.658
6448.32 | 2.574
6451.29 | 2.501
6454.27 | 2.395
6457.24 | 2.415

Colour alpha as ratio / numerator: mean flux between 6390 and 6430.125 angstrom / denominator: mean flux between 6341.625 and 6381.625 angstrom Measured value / 1.0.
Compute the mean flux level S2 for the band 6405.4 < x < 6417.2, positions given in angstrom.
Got 2.53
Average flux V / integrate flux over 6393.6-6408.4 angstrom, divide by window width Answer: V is 2.49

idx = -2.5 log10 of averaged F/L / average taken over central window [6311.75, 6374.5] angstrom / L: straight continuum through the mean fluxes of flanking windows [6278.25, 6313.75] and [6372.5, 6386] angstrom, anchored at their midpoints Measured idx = 0.02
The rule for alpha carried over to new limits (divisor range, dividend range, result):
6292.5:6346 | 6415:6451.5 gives 1.05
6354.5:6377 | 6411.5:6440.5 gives 1.01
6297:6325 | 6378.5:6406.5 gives 1.03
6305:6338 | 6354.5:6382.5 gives 1.04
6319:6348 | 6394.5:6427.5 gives 1.02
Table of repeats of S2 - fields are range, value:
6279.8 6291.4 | 2.48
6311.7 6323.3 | 2.43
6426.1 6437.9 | 2.58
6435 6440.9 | 2.63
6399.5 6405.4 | 2.41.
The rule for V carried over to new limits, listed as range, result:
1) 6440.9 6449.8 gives 2.64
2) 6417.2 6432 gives 2.57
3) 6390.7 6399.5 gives 2.61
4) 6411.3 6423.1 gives 2.54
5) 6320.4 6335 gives 2.54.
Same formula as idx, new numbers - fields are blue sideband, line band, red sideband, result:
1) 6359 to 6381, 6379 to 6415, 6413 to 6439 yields 0.02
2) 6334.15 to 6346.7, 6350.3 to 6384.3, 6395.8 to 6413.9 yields -0.04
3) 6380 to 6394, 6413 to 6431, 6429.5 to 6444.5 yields 0.02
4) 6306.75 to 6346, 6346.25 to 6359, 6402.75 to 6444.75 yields 0.02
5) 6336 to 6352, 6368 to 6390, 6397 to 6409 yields -0.06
